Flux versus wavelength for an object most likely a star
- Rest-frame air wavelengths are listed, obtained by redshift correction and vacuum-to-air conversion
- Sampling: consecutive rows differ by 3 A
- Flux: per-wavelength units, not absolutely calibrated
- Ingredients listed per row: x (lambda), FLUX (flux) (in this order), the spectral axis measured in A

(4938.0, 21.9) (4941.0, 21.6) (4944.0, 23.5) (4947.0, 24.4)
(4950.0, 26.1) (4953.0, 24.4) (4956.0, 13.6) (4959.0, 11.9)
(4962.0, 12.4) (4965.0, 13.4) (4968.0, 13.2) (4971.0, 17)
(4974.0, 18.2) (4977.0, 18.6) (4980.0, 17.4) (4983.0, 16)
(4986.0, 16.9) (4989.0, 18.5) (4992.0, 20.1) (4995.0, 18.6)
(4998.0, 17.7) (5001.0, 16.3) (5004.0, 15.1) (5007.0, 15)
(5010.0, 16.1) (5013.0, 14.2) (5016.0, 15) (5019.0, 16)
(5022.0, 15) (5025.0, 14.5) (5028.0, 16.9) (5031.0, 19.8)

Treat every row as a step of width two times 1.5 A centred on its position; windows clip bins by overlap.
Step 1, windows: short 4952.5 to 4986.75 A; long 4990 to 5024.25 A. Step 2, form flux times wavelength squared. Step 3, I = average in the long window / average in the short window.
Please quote 1.04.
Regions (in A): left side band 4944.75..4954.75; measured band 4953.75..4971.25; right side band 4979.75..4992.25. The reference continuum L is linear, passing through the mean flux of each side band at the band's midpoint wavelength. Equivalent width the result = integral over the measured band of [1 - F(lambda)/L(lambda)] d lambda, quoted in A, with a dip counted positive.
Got 6.6 A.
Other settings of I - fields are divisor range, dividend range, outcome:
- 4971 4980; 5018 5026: 0.86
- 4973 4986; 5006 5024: 0.88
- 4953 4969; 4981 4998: 1.30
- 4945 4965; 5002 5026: 0.84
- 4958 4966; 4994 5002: 1.42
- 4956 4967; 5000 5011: 1.24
